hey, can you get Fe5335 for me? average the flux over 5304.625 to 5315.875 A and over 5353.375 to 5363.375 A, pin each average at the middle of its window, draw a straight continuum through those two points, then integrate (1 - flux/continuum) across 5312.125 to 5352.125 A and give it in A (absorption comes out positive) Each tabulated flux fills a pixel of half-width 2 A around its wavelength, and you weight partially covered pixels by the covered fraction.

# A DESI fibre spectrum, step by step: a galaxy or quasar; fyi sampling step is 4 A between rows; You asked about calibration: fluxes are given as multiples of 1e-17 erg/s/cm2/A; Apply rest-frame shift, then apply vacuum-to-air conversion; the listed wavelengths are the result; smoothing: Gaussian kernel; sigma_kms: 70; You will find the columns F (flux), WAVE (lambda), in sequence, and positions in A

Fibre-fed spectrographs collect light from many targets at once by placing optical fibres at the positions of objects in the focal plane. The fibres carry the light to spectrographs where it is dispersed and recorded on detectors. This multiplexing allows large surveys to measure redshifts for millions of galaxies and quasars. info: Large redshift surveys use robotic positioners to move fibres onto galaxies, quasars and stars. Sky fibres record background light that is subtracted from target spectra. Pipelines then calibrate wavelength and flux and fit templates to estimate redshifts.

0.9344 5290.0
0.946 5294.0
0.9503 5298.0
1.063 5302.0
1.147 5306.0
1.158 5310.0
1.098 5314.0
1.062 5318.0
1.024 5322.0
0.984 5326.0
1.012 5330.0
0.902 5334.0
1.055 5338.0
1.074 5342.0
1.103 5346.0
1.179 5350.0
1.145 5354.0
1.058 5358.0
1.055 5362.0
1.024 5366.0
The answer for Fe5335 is 2.15 A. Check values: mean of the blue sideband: 1.13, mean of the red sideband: 1.08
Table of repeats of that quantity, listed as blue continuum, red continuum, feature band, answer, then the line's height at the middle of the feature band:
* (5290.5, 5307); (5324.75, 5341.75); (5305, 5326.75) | -1.67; 1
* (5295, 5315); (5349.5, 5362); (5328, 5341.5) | 1.19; 1.1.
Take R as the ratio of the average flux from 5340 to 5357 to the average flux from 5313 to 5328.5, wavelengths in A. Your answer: 1.08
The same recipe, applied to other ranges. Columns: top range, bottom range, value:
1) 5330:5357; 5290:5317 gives 1.02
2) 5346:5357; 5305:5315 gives 1.00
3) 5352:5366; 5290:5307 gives 1.07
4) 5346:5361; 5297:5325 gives 1.04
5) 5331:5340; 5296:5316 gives 0.91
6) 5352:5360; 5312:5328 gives 1.06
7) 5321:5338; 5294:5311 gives 0.93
